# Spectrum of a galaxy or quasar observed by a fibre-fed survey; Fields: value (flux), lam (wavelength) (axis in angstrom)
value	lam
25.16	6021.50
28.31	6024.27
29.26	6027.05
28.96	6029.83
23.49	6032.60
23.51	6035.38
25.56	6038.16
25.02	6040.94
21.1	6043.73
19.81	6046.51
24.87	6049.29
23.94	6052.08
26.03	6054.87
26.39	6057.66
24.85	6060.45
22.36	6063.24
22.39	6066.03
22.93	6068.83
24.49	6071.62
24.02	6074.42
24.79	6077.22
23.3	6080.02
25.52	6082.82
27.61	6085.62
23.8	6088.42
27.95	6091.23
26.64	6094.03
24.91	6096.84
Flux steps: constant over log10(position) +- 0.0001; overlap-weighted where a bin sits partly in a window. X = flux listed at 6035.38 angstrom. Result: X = 23.51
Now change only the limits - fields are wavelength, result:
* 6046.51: 19.81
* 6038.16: 25.56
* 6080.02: 23.3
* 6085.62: 27.61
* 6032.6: 23.49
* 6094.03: 26.64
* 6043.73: 21.1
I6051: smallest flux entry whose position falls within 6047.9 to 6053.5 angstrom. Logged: 23.94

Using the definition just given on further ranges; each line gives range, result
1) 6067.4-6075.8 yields 22.93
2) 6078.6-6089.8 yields 23.3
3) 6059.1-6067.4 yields 22.36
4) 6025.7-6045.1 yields 21.1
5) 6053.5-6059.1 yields 26.03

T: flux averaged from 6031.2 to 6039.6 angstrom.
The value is 24.2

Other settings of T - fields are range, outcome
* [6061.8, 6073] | 23.1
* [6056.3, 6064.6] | 24.5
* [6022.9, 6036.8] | 26.7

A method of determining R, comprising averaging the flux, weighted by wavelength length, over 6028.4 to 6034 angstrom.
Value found 26.3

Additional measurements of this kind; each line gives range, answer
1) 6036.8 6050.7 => 23.3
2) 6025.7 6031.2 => 29.1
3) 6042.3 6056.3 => 23.2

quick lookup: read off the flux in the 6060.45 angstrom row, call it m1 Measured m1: 24.85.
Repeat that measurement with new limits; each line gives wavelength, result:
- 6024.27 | 28.31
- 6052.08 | 23.94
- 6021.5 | 25.16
